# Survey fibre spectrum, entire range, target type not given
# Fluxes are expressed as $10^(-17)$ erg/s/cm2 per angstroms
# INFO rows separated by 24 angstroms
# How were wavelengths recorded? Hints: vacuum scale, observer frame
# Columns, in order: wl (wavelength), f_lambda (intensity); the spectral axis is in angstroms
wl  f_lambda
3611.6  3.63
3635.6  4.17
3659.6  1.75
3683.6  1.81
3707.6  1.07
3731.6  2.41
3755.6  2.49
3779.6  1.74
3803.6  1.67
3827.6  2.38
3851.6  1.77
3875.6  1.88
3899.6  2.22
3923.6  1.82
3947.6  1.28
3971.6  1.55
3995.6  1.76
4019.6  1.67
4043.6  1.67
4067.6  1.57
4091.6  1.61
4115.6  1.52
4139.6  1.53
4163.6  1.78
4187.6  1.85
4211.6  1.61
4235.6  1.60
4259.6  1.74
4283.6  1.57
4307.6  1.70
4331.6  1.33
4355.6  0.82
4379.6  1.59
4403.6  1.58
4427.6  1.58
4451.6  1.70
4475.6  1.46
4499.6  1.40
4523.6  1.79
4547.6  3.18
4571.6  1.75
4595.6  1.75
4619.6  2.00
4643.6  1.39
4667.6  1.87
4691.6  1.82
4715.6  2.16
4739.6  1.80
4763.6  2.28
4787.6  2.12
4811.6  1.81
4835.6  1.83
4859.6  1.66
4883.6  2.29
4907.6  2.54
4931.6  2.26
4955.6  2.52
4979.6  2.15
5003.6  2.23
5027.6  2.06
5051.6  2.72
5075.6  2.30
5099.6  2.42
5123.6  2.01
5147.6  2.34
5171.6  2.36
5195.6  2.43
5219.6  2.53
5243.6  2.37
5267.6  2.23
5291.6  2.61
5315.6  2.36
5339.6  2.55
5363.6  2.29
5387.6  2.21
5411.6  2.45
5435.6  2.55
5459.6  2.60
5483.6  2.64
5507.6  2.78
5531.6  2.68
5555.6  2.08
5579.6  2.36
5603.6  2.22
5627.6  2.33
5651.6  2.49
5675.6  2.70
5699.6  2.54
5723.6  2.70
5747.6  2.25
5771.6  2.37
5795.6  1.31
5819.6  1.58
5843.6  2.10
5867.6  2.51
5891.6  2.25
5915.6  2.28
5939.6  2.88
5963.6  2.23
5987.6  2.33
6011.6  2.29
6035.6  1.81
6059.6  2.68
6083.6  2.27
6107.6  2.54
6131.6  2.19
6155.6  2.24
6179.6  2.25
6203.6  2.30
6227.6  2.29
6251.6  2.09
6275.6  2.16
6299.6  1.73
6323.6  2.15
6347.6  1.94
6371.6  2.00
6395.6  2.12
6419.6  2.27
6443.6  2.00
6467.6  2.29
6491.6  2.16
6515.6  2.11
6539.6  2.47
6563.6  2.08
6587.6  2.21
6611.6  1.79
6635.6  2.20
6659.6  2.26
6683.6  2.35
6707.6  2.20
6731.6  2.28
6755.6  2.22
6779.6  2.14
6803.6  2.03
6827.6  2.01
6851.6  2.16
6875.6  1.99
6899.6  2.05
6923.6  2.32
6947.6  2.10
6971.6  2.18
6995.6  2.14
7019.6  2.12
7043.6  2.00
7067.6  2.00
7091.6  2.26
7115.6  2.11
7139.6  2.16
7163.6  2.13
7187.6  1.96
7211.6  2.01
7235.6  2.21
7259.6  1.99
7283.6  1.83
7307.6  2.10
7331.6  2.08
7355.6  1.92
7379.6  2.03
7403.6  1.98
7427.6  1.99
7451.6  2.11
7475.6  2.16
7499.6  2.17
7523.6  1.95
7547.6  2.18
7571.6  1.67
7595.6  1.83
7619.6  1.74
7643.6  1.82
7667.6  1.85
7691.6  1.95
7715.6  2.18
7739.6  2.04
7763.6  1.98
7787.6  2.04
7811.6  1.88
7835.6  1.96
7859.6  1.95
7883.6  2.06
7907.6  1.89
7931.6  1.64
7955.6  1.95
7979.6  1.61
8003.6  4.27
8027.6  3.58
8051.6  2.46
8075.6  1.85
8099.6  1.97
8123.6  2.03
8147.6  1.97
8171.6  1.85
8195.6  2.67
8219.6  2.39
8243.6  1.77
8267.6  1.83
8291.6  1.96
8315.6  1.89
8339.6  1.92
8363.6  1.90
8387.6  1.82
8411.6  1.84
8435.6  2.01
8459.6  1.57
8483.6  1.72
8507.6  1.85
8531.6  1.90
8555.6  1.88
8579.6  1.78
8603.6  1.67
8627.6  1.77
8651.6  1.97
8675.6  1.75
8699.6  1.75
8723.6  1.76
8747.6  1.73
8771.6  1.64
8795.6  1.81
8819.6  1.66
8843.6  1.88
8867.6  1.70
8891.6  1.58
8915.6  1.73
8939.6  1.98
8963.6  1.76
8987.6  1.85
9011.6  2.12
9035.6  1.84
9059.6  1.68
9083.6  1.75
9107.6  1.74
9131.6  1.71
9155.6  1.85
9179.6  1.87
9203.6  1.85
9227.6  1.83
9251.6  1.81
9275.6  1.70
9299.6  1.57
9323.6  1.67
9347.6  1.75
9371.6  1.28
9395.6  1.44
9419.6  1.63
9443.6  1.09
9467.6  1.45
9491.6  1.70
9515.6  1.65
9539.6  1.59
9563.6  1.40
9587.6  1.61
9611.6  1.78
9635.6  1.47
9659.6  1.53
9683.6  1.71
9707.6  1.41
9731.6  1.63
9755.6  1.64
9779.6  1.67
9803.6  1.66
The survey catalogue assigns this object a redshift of 0.22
